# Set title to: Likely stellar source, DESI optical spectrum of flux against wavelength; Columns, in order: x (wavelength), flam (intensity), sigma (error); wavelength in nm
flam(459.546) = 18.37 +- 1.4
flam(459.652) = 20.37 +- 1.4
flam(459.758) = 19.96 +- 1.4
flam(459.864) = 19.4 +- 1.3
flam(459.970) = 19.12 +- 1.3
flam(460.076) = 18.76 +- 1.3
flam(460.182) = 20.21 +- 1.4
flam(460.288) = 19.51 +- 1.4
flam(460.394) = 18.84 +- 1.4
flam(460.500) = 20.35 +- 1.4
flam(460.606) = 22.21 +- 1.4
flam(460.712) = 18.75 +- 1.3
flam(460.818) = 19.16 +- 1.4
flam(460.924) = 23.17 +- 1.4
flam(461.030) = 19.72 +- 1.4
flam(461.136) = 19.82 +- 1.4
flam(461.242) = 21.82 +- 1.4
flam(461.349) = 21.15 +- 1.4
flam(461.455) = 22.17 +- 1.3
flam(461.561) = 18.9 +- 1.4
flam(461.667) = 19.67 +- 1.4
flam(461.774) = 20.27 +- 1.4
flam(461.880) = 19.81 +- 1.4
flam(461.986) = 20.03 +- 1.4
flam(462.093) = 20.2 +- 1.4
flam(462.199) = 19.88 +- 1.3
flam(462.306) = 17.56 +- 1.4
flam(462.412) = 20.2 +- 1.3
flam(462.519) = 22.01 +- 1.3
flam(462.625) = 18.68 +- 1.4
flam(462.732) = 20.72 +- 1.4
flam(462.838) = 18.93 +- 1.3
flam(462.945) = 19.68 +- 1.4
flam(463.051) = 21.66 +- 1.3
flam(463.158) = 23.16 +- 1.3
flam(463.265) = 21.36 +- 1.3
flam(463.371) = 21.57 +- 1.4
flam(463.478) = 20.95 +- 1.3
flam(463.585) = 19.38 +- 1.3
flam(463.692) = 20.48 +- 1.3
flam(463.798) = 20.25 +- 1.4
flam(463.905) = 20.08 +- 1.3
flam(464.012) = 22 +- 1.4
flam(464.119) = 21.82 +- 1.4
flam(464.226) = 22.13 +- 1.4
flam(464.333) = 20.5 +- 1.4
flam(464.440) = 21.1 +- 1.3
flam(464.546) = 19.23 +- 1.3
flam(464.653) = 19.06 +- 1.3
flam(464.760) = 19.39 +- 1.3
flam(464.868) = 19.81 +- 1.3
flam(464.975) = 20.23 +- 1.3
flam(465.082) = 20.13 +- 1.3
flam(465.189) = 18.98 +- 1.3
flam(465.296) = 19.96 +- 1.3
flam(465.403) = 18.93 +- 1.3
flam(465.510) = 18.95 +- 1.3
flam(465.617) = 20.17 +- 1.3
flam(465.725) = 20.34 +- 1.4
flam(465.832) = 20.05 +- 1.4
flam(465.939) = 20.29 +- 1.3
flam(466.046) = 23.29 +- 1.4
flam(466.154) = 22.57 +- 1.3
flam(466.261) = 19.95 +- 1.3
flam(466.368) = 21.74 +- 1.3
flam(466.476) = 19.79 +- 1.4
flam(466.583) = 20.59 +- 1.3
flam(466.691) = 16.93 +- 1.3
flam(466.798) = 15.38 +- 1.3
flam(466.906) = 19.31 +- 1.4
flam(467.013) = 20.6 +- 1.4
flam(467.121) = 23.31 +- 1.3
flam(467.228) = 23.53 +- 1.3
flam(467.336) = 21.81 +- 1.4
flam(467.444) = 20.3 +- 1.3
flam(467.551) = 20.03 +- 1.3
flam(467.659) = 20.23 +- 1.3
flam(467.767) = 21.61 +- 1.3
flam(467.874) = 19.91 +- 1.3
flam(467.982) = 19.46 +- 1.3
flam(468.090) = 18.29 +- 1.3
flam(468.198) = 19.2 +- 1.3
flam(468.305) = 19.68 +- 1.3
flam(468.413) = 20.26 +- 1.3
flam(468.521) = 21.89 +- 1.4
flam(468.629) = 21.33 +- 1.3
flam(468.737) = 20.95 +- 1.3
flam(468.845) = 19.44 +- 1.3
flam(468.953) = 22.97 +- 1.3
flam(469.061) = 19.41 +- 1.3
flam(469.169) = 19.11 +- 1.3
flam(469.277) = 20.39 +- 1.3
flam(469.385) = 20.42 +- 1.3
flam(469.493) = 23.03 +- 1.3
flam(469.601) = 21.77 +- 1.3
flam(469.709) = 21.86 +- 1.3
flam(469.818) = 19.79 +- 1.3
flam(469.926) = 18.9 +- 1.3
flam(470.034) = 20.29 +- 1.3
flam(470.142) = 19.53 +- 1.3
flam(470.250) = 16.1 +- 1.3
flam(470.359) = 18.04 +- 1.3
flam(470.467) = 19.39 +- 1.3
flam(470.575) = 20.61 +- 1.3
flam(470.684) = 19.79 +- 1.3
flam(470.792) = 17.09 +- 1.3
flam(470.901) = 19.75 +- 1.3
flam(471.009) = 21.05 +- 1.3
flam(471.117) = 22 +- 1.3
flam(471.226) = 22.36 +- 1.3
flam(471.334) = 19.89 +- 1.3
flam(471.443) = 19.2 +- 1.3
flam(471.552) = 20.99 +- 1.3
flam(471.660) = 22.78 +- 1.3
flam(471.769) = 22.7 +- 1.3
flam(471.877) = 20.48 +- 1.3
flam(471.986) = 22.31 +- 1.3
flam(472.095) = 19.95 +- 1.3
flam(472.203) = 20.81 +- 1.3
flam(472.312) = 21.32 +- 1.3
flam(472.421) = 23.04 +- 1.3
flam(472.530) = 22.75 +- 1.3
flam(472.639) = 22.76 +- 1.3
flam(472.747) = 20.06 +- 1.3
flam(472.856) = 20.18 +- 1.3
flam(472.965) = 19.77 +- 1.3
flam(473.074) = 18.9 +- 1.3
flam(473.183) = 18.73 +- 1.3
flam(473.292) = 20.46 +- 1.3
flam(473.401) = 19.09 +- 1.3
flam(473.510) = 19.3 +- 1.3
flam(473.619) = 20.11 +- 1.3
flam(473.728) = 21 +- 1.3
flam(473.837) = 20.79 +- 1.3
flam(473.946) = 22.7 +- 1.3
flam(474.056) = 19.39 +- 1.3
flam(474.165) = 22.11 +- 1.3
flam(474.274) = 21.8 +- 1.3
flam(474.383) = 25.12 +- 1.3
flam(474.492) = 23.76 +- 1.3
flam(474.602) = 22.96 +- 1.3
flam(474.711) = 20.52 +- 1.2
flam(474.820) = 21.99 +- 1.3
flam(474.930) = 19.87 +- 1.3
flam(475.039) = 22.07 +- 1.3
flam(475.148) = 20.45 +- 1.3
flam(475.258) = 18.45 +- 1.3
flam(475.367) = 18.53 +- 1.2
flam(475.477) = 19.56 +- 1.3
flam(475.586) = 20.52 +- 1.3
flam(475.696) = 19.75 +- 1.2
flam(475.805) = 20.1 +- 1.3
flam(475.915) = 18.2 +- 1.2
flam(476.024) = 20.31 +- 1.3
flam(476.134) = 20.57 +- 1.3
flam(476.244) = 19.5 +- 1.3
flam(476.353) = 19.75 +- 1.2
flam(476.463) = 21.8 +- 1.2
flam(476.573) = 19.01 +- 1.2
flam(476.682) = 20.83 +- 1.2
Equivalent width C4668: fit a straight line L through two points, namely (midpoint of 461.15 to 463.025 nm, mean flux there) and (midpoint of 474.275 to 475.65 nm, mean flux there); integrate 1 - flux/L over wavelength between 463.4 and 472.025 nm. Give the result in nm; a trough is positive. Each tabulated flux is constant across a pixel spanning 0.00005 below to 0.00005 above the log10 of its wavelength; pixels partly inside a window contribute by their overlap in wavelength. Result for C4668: 0.095 nm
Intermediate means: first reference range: 20.1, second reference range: 21.2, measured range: 20.3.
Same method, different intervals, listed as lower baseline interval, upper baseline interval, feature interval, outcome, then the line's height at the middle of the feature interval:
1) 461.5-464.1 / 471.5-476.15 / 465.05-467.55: 0.025 nm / 20.5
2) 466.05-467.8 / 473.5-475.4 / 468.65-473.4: 0.099 nm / 20.9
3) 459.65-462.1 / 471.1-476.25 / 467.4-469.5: 0.021 nm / 20.5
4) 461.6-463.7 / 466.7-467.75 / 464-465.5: 0.014 nm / 20.3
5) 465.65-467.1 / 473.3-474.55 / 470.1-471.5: 0.083 nm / 20.8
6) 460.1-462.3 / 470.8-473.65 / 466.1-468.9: 0.027 nm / 20.5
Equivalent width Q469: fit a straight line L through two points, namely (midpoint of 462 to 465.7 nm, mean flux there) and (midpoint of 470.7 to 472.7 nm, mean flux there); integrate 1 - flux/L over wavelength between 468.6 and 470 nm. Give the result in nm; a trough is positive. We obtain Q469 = 0.01 nm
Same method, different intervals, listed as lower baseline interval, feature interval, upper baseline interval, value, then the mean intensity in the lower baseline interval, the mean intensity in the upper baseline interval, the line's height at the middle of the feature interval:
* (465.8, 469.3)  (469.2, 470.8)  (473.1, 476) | 0.05 nm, 20.4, 20.6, 20.5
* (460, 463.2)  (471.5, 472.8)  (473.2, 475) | -0.03 nm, 20.2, 21.3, 21.1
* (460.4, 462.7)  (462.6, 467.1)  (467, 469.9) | 0.05 nm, 20.2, 20.7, 20.5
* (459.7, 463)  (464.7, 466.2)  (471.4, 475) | 0.02 nm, 20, 21.2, 20.4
